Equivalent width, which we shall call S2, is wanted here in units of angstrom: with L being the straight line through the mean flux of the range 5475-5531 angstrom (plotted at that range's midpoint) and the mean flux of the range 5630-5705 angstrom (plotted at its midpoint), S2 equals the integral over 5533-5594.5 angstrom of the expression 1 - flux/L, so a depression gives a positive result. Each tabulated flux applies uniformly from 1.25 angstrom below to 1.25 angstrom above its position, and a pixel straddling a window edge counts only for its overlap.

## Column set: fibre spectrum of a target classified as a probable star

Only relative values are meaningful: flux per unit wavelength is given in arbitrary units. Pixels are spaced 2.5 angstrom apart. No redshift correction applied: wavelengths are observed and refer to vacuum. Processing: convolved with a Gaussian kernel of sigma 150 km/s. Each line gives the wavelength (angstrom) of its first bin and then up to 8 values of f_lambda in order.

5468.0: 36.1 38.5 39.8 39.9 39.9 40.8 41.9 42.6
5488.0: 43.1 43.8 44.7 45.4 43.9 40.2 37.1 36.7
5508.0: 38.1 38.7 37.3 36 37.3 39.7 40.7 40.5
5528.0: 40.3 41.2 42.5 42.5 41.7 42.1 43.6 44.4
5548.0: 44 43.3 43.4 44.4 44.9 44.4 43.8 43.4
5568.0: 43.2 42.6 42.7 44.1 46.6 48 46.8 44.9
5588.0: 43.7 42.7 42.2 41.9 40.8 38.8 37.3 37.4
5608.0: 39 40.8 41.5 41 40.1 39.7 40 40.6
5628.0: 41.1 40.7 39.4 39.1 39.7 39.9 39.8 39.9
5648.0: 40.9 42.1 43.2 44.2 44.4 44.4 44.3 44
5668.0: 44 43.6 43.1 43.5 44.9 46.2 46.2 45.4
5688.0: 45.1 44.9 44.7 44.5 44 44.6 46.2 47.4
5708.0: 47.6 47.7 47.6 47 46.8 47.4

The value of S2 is -3.5 angstrom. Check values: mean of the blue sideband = 40.4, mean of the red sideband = 43.3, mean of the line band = 43.9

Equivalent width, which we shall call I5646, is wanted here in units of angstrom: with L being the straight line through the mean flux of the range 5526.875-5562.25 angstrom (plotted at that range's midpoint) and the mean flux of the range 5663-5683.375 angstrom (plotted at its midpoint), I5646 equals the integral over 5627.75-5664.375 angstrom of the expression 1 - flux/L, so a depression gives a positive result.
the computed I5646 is 2.1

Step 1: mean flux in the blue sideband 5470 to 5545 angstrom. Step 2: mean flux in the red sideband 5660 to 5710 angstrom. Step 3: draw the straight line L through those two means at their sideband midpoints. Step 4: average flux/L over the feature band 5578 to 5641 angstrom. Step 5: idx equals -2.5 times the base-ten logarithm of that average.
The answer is 0.05 mag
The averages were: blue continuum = 40.7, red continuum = 45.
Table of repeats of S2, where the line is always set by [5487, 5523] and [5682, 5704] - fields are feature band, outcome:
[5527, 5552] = -0.9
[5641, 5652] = 0.8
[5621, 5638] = 1.3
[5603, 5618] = 1.1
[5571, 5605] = -0.6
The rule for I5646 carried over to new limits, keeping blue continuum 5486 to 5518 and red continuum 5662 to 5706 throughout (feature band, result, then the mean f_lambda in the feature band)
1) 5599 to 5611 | 1.2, 38.6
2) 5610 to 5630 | 1.2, 40.6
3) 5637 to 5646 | 0.8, 39.8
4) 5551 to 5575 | -1.0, 43.6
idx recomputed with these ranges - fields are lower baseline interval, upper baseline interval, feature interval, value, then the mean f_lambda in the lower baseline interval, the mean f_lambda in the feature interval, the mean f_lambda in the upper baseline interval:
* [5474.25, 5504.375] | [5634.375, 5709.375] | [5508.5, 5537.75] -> 0.07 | 41.9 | 39.7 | 43.7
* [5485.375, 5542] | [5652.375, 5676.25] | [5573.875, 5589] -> -0.09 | 40.7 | 45.6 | 43.9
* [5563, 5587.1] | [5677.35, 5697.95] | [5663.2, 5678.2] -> 0.03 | 44.6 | 43.8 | 45.2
